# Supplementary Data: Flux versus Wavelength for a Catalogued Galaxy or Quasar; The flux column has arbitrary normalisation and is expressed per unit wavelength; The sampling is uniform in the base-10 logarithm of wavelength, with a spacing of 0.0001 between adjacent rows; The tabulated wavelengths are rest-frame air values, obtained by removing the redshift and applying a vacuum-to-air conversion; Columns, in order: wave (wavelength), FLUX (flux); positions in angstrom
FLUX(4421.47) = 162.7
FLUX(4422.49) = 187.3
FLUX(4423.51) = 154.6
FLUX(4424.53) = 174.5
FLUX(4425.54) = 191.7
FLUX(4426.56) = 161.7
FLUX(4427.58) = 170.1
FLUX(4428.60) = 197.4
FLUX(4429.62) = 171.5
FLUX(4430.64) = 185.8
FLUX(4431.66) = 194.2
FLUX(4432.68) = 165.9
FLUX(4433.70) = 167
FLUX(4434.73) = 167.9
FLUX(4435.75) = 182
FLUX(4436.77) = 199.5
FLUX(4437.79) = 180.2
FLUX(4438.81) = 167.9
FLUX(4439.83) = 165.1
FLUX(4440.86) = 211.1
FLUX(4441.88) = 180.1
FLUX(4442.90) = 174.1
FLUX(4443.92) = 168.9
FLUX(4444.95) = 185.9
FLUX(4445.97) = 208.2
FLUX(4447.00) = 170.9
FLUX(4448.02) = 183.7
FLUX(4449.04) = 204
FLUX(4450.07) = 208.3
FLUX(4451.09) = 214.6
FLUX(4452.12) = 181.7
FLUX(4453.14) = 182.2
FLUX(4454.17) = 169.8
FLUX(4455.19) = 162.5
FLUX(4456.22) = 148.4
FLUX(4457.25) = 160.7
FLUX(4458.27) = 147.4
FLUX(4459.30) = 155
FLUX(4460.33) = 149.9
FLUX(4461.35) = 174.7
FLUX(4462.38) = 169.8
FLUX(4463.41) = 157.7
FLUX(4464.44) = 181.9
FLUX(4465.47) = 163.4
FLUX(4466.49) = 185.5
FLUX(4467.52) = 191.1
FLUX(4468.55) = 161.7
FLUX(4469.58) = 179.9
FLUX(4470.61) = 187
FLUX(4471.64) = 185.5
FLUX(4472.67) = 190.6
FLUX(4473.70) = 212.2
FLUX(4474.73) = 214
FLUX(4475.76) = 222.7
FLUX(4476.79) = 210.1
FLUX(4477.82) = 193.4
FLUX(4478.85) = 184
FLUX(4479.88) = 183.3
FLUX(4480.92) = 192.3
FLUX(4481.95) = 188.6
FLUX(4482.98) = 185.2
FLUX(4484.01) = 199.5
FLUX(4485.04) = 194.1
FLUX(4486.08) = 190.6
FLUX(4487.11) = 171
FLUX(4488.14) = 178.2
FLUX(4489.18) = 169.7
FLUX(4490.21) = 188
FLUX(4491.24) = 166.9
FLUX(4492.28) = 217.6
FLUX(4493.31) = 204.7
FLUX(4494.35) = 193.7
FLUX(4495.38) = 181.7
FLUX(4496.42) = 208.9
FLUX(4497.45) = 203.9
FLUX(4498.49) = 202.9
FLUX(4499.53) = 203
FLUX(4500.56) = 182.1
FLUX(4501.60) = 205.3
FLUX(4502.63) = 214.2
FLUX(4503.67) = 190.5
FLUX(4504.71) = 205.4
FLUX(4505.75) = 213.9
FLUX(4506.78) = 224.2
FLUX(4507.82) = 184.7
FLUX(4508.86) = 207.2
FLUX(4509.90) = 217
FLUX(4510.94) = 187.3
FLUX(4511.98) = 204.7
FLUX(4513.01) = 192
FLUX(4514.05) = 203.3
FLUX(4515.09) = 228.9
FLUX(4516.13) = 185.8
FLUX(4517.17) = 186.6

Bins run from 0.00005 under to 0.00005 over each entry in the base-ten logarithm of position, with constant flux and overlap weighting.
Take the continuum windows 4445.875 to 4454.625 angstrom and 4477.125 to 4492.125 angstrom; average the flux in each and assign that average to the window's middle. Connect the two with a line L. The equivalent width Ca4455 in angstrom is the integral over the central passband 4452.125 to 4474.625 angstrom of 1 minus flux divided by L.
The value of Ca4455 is 1.9 angstrom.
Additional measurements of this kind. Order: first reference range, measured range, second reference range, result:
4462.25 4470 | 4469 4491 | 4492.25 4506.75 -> -0.7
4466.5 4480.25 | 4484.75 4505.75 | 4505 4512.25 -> 0.7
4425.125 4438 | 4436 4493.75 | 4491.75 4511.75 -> 2.1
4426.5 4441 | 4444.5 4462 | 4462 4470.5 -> -0.1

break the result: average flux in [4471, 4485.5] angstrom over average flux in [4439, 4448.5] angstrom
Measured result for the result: 1.08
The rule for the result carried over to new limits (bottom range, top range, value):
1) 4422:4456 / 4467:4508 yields 1.07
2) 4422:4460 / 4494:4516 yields 1.14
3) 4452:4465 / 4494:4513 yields 1.23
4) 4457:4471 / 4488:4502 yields 1.15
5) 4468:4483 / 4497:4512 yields 1.05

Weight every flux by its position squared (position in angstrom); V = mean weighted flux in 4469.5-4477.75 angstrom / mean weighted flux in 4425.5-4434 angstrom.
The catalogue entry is 1.2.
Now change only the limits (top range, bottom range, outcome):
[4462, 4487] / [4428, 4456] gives 1.04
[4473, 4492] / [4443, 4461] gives 1.10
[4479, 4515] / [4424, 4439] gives 1.13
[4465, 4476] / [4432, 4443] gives 1.08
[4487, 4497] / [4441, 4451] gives 1.02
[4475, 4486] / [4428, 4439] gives 1.11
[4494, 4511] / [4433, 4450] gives 1.14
